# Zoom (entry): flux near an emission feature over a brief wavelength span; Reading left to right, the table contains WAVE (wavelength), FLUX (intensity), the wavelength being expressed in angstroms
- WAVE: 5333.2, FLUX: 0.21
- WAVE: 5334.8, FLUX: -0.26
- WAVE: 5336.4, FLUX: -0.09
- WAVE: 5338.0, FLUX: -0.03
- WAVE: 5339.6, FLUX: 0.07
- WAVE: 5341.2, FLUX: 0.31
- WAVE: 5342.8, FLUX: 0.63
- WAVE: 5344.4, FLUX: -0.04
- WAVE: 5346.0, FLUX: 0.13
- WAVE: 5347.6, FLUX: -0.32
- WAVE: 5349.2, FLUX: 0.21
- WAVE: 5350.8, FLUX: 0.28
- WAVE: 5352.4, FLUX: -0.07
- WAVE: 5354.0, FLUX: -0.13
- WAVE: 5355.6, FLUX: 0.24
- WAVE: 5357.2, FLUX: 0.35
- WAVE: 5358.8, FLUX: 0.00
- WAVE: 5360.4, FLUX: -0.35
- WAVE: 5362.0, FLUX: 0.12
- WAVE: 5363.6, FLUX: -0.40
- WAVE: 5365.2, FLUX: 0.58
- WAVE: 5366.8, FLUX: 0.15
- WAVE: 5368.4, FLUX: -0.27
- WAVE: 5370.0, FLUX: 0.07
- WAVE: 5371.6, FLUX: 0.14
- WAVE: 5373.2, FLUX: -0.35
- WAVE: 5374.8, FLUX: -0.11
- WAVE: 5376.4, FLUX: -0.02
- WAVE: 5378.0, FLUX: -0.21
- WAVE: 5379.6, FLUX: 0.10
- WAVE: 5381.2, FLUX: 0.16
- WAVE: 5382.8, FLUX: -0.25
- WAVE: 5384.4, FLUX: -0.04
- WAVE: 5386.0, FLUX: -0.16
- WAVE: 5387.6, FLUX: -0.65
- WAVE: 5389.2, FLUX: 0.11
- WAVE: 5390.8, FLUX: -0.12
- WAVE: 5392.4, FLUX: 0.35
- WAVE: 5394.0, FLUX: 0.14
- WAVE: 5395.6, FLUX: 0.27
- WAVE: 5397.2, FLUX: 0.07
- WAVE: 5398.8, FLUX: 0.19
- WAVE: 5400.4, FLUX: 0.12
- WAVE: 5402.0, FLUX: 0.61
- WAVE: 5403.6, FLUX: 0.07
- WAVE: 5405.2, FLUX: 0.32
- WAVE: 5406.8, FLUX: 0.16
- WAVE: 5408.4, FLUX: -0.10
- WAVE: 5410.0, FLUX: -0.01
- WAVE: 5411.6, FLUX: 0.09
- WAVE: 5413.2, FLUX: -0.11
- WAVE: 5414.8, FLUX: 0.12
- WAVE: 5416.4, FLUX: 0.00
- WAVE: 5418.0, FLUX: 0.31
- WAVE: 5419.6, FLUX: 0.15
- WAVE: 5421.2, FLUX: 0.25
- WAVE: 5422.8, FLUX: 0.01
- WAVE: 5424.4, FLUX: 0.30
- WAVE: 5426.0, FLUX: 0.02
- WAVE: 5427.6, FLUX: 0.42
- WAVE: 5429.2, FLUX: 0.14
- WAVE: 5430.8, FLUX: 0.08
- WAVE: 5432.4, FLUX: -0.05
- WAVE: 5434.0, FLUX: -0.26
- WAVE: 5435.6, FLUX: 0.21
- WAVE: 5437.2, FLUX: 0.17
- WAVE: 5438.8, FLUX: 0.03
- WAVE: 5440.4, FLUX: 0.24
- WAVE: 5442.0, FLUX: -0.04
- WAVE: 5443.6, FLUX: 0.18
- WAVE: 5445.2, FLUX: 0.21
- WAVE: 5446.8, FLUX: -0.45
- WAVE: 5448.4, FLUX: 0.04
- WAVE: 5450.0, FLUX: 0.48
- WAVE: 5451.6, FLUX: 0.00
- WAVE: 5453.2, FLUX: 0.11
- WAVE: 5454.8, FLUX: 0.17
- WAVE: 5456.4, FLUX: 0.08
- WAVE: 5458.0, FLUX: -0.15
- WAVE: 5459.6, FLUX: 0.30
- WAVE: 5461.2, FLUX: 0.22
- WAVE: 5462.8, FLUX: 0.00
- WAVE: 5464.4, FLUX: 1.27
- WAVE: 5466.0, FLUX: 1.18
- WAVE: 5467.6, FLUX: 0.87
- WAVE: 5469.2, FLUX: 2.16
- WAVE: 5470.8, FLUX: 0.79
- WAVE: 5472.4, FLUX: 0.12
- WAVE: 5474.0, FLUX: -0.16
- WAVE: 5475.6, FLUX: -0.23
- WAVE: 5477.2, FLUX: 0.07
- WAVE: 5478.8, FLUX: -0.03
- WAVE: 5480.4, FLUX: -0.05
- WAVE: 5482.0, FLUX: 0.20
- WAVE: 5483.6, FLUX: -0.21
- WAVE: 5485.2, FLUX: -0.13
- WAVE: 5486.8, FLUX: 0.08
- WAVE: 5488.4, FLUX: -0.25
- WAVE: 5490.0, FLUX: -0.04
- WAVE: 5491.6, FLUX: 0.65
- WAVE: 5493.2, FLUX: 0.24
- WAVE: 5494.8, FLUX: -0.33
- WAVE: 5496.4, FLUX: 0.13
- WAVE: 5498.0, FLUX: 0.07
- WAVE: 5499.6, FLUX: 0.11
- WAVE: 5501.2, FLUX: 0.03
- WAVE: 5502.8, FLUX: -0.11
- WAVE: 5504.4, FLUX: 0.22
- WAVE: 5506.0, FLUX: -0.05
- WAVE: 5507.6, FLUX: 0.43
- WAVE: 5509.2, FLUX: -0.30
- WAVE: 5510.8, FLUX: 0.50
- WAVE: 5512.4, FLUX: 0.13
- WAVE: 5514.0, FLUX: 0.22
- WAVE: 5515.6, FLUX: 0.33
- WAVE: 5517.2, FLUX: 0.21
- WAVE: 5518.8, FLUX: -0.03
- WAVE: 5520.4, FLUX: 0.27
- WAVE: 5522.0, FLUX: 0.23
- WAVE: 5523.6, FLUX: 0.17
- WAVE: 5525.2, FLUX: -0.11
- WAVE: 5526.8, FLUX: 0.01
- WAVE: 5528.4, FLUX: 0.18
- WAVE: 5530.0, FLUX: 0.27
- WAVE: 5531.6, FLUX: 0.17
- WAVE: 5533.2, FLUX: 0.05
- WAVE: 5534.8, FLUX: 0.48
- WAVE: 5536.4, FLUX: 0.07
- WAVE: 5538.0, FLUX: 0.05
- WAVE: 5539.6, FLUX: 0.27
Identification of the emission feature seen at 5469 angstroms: [O II]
